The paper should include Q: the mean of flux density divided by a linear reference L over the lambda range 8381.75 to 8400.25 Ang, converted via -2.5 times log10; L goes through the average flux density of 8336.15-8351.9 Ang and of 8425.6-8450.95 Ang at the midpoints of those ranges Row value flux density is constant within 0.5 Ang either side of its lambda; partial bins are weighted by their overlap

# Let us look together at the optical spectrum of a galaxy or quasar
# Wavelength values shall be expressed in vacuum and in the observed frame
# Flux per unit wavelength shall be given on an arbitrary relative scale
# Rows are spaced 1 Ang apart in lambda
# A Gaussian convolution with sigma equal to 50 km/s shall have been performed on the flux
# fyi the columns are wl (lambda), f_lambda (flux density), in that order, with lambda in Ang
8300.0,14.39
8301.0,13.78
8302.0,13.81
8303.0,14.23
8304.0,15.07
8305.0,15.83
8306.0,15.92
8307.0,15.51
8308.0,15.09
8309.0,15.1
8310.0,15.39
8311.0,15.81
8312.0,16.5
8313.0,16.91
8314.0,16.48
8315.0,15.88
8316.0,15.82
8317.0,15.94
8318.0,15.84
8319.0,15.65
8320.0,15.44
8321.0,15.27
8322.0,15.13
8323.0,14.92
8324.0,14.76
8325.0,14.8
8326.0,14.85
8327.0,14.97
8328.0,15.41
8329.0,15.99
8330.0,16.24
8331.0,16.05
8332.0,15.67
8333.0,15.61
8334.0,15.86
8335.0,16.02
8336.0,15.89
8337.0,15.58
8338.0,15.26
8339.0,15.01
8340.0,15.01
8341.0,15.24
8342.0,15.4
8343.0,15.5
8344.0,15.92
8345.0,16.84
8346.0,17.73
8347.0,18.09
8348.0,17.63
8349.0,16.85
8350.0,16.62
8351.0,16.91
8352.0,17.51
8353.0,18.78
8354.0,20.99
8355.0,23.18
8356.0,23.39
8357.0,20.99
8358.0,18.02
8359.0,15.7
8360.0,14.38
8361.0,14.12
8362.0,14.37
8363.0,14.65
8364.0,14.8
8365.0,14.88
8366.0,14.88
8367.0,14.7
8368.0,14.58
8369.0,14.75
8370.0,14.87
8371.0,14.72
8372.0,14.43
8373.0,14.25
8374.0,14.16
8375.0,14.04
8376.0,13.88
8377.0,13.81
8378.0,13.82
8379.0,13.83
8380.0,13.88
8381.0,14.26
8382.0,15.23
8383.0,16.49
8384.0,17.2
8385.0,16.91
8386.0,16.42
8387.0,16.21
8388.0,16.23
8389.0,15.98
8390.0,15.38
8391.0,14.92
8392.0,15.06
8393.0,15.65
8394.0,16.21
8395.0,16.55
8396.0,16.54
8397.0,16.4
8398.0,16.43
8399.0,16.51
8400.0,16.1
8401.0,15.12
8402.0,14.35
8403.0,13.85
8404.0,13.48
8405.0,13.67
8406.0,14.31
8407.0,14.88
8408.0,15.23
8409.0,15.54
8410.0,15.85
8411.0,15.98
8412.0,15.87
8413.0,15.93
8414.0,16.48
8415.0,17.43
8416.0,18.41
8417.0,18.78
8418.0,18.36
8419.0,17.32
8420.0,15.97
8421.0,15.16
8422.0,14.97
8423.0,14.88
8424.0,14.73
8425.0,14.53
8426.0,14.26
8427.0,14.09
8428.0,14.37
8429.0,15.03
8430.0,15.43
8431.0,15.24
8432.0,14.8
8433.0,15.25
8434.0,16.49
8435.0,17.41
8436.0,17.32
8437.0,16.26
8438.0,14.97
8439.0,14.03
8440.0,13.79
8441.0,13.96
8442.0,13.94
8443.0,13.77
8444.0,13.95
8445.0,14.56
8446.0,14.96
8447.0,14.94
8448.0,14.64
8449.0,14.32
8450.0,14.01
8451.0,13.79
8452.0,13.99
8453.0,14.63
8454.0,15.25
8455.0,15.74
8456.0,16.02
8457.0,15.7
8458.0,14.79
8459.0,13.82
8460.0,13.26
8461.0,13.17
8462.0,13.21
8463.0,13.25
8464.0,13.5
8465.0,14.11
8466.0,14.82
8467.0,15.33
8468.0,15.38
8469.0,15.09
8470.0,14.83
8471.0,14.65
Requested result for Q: -0.04 mag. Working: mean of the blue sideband 16.3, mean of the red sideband 14.9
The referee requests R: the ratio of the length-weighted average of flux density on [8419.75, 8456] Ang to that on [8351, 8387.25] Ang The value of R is 0.9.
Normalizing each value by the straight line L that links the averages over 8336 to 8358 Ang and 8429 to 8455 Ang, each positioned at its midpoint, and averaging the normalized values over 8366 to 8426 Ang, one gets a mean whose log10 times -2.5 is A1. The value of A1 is 0.05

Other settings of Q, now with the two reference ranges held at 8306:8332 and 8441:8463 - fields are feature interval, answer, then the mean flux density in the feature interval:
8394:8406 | -0.04 mag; 15.4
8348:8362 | -0.19 mag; 18.1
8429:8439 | -0.09 mag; 15.8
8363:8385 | 0.03 mag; 14.7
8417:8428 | -0.06 mag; 15.5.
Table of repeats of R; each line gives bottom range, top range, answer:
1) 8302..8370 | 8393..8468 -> 0.94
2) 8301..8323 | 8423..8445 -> 0.96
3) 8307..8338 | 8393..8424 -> 1.02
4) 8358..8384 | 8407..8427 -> 1.09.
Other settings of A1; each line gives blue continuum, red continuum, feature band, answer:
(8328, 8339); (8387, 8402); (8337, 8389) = -0.01 mag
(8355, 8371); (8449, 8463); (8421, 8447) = -0.01 mag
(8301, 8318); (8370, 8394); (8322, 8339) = 0.00 mag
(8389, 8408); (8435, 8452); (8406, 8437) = -0.06 mag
